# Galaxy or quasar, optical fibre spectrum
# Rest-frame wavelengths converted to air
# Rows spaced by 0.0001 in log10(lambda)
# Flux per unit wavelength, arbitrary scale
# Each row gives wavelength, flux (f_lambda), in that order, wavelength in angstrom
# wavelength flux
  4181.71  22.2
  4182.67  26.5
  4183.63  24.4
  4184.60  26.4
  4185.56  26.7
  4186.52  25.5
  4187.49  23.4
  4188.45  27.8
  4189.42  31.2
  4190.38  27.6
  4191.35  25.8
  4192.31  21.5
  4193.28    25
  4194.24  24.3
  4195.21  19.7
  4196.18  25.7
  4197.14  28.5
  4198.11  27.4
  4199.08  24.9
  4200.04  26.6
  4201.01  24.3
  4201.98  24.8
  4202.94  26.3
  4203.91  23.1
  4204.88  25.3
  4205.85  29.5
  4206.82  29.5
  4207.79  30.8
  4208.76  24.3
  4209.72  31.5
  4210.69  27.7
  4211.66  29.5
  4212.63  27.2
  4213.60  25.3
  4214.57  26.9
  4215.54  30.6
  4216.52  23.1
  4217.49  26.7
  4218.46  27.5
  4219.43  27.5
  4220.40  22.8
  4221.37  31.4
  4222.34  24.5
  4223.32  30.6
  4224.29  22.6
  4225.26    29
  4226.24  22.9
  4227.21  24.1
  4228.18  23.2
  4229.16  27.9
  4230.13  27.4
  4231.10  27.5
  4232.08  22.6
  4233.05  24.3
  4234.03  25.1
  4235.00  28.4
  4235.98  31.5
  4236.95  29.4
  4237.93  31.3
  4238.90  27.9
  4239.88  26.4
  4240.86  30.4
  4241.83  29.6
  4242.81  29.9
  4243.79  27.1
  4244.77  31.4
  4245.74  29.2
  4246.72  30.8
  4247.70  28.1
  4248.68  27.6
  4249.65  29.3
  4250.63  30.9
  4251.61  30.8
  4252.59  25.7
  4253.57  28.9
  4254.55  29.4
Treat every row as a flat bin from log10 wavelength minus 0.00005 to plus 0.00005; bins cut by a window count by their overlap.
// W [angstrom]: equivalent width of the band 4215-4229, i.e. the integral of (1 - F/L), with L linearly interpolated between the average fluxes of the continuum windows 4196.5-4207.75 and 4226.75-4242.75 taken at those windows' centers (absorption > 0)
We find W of 0.4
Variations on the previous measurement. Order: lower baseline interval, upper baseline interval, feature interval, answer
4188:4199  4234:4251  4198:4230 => 0.68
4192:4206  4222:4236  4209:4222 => -0.96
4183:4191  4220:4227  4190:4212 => 0.19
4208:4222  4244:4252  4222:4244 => 1.15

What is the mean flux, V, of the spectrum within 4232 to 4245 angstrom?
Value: 28.3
